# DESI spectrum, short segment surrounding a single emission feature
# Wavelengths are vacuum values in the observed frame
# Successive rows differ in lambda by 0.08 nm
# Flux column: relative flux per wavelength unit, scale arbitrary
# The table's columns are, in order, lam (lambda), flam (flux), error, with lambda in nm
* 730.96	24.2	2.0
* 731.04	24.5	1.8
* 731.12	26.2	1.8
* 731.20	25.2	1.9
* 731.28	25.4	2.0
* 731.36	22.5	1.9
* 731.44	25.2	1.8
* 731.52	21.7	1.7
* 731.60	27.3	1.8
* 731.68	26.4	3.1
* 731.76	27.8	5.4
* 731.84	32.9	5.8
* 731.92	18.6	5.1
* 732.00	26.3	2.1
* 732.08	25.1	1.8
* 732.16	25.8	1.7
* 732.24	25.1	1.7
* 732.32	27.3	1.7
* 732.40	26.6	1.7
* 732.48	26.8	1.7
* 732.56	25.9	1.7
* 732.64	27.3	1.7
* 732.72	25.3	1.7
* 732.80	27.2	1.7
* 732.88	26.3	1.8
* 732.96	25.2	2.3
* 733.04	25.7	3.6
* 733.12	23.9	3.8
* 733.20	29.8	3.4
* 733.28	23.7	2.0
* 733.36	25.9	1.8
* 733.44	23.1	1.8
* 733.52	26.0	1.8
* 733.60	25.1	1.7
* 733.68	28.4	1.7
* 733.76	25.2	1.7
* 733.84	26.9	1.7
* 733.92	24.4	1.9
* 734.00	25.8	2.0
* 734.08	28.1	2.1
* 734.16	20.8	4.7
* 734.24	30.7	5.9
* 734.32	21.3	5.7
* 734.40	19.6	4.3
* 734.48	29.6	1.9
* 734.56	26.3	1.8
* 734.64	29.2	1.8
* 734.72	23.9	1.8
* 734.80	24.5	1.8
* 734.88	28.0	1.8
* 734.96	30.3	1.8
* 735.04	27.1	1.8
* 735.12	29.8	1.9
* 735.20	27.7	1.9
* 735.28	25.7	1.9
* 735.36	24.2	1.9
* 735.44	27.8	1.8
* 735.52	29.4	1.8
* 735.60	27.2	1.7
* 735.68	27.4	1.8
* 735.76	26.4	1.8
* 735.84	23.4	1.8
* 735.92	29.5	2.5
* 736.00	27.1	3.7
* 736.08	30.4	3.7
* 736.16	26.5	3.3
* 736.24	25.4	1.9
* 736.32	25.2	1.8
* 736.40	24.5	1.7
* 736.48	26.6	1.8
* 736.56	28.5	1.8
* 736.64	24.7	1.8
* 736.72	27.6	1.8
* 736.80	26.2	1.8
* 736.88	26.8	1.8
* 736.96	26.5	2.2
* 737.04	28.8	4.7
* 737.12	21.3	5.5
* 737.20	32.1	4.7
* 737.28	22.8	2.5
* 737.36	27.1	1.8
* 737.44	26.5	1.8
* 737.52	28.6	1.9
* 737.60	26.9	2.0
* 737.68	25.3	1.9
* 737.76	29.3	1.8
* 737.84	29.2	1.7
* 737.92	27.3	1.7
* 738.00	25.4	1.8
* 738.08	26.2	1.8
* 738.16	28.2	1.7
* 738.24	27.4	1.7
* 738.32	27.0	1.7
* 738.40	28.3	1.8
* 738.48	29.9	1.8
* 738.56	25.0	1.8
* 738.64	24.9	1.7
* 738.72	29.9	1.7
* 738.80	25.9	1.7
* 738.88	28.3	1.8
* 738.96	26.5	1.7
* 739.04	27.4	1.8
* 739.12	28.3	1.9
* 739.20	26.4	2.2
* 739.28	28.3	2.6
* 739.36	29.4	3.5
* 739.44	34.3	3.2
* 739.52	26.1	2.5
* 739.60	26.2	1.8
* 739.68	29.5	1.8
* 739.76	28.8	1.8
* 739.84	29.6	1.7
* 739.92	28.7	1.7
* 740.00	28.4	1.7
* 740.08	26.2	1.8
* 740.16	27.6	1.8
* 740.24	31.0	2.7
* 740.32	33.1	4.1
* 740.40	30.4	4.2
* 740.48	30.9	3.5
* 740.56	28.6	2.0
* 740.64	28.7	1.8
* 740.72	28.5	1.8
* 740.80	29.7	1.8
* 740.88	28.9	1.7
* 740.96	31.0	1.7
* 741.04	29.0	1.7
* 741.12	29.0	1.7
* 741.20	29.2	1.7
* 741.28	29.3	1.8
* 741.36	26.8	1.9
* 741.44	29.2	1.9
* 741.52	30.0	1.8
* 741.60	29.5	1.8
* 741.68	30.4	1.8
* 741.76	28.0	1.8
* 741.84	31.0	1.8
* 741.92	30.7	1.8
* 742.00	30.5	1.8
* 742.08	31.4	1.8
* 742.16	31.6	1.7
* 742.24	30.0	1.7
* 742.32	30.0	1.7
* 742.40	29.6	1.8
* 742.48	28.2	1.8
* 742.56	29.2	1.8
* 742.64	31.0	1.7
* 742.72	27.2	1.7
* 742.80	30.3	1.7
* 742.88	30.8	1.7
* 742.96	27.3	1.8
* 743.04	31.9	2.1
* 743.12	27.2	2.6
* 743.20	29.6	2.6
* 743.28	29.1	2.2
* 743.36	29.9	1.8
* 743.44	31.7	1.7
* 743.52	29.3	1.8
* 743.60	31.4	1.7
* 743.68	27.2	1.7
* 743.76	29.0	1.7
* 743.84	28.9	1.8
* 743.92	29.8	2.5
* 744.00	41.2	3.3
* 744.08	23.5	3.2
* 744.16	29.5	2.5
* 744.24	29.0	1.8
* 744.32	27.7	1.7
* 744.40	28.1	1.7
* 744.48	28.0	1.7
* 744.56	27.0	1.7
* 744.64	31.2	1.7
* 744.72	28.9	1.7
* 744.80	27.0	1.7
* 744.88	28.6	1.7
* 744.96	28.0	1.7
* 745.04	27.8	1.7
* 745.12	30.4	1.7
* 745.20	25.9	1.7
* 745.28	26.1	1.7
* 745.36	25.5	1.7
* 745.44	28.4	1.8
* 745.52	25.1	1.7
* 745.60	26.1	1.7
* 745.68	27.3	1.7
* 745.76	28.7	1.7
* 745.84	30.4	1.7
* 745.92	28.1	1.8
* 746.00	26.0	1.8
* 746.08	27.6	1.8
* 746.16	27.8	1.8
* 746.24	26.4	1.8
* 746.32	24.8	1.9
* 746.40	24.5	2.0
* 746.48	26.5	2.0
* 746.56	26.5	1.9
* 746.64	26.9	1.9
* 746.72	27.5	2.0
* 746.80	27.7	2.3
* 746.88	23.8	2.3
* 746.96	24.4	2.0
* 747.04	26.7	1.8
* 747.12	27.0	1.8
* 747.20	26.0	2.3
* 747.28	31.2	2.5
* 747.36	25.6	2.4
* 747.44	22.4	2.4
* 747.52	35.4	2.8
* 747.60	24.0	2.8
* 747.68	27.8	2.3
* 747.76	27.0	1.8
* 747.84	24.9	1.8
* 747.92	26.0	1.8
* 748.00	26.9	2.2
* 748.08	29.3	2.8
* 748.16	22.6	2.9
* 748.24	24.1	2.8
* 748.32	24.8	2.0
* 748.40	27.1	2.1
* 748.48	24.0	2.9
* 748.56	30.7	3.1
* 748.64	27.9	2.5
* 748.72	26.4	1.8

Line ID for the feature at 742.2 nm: Mg II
